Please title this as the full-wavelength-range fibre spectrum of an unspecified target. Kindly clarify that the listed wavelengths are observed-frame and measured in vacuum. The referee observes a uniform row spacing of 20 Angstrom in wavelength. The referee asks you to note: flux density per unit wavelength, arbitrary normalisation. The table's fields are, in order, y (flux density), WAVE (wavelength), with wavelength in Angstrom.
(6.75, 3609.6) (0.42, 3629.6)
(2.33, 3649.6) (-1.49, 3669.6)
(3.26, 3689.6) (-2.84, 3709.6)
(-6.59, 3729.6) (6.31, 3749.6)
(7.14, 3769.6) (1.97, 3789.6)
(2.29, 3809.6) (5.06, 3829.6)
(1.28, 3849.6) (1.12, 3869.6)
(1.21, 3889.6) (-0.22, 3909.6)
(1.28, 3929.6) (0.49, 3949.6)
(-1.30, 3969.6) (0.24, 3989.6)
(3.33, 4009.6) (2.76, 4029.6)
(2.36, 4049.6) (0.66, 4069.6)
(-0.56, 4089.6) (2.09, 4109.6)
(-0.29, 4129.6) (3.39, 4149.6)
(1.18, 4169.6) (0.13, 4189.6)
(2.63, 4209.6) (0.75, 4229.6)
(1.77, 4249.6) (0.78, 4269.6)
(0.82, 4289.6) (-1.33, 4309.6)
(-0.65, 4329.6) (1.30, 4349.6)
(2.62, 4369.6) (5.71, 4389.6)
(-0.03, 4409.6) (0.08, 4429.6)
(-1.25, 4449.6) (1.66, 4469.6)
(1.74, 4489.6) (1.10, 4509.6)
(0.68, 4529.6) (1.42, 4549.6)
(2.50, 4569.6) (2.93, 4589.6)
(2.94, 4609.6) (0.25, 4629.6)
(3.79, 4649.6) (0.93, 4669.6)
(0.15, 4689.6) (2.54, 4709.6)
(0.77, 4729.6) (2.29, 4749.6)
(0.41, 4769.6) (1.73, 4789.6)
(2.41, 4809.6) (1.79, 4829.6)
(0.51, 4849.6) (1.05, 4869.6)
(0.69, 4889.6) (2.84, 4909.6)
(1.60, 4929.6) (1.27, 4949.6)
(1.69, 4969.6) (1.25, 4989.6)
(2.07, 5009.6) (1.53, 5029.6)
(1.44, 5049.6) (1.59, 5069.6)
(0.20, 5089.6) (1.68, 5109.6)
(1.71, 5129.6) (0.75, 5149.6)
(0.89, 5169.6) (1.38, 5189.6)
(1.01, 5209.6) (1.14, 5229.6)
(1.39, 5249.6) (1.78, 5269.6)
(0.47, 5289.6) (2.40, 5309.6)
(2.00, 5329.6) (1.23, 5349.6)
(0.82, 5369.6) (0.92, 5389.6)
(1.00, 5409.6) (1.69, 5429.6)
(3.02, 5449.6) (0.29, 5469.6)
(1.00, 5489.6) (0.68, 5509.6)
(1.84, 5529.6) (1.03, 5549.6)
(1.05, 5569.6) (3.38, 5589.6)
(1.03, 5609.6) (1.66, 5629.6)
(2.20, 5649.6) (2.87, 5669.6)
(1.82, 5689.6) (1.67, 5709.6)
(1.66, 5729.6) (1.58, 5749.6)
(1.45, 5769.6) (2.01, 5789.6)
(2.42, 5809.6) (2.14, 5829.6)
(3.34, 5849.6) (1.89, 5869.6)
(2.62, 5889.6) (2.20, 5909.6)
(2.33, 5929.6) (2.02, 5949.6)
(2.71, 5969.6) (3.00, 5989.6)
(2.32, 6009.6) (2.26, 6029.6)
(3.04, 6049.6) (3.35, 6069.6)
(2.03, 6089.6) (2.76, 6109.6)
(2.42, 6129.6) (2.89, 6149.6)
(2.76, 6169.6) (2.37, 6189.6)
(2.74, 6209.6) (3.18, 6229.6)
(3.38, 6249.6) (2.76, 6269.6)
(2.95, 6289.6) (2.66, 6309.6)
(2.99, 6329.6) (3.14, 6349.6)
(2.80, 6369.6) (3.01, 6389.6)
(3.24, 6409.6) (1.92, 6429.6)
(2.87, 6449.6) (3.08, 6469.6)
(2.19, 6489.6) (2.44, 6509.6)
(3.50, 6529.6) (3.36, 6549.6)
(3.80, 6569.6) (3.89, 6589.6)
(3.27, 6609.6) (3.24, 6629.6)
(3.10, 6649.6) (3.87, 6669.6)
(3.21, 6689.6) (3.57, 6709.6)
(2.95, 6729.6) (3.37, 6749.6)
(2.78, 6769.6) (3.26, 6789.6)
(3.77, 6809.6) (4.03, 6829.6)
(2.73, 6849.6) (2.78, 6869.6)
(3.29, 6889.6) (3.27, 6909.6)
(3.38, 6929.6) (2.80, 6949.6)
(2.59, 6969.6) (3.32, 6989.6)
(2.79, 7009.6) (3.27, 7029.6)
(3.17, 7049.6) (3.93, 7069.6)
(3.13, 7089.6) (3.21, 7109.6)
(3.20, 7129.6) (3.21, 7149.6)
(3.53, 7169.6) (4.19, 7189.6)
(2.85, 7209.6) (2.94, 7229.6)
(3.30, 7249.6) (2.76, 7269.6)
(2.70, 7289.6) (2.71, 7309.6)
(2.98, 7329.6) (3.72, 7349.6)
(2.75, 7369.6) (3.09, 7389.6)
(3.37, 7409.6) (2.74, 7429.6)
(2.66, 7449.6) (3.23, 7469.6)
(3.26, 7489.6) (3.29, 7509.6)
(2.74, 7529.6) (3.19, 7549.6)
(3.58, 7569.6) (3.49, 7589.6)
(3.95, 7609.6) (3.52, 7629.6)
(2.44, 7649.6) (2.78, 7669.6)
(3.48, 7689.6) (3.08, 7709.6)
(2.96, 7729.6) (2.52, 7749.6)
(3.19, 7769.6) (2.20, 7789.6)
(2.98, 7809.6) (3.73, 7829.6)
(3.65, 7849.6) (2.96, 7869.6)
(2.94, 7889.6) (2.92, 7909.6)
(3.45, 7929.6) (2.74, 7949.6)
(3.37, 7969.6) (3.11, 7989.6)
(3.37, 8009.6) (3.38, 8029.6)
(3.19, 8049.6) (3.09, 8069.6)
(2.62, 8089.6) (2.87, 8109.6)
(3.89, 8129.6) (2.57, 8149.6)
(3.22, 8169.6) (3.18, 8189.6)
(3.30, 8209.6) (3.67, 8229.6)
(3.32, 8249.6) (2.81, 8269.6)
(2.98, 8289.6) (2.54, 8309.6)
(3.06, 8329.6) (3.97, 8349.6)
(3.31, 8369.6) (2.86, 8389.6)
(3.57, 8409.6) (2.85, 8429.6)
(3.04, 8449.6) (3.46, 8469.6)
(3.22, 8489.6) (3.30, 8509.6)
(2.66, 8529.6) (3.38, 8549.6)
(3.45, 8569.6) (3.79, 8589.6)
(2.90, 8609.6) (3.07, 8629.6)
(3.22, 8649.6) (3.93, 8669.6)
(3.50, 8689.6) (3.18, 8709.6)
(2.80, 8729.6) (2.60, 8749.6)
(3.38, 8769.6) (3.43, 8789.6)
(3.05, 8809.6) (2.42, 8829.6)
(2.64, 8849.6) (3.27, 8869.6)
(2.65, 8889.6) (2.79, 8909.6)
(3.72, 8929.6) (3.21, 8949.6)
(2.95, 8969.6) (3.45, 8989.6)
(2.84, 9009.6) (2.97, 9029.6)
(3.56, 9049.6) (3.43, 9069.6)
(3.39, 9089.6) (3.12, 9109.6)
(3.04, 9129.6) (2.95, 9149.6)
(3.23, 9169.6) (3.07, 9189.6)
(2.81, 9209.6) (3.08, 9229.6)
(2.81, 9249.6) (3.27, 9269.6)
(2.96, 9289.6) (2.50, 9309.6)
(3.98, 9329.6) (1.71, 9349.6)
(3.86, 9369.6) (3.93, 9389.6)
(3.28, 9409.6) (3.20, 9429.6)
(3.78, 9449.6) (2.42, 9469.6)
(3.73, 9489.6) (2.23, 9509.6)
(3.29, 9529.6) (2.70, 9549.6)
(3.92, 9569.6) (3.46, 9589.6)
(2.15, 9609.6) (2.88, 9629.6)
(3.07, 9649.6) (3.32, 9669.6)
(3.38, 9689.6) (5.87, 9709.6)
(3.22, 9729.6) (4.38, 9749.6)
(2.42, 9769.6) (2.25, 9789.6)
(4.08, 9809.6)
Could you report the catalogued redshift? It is 0.480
